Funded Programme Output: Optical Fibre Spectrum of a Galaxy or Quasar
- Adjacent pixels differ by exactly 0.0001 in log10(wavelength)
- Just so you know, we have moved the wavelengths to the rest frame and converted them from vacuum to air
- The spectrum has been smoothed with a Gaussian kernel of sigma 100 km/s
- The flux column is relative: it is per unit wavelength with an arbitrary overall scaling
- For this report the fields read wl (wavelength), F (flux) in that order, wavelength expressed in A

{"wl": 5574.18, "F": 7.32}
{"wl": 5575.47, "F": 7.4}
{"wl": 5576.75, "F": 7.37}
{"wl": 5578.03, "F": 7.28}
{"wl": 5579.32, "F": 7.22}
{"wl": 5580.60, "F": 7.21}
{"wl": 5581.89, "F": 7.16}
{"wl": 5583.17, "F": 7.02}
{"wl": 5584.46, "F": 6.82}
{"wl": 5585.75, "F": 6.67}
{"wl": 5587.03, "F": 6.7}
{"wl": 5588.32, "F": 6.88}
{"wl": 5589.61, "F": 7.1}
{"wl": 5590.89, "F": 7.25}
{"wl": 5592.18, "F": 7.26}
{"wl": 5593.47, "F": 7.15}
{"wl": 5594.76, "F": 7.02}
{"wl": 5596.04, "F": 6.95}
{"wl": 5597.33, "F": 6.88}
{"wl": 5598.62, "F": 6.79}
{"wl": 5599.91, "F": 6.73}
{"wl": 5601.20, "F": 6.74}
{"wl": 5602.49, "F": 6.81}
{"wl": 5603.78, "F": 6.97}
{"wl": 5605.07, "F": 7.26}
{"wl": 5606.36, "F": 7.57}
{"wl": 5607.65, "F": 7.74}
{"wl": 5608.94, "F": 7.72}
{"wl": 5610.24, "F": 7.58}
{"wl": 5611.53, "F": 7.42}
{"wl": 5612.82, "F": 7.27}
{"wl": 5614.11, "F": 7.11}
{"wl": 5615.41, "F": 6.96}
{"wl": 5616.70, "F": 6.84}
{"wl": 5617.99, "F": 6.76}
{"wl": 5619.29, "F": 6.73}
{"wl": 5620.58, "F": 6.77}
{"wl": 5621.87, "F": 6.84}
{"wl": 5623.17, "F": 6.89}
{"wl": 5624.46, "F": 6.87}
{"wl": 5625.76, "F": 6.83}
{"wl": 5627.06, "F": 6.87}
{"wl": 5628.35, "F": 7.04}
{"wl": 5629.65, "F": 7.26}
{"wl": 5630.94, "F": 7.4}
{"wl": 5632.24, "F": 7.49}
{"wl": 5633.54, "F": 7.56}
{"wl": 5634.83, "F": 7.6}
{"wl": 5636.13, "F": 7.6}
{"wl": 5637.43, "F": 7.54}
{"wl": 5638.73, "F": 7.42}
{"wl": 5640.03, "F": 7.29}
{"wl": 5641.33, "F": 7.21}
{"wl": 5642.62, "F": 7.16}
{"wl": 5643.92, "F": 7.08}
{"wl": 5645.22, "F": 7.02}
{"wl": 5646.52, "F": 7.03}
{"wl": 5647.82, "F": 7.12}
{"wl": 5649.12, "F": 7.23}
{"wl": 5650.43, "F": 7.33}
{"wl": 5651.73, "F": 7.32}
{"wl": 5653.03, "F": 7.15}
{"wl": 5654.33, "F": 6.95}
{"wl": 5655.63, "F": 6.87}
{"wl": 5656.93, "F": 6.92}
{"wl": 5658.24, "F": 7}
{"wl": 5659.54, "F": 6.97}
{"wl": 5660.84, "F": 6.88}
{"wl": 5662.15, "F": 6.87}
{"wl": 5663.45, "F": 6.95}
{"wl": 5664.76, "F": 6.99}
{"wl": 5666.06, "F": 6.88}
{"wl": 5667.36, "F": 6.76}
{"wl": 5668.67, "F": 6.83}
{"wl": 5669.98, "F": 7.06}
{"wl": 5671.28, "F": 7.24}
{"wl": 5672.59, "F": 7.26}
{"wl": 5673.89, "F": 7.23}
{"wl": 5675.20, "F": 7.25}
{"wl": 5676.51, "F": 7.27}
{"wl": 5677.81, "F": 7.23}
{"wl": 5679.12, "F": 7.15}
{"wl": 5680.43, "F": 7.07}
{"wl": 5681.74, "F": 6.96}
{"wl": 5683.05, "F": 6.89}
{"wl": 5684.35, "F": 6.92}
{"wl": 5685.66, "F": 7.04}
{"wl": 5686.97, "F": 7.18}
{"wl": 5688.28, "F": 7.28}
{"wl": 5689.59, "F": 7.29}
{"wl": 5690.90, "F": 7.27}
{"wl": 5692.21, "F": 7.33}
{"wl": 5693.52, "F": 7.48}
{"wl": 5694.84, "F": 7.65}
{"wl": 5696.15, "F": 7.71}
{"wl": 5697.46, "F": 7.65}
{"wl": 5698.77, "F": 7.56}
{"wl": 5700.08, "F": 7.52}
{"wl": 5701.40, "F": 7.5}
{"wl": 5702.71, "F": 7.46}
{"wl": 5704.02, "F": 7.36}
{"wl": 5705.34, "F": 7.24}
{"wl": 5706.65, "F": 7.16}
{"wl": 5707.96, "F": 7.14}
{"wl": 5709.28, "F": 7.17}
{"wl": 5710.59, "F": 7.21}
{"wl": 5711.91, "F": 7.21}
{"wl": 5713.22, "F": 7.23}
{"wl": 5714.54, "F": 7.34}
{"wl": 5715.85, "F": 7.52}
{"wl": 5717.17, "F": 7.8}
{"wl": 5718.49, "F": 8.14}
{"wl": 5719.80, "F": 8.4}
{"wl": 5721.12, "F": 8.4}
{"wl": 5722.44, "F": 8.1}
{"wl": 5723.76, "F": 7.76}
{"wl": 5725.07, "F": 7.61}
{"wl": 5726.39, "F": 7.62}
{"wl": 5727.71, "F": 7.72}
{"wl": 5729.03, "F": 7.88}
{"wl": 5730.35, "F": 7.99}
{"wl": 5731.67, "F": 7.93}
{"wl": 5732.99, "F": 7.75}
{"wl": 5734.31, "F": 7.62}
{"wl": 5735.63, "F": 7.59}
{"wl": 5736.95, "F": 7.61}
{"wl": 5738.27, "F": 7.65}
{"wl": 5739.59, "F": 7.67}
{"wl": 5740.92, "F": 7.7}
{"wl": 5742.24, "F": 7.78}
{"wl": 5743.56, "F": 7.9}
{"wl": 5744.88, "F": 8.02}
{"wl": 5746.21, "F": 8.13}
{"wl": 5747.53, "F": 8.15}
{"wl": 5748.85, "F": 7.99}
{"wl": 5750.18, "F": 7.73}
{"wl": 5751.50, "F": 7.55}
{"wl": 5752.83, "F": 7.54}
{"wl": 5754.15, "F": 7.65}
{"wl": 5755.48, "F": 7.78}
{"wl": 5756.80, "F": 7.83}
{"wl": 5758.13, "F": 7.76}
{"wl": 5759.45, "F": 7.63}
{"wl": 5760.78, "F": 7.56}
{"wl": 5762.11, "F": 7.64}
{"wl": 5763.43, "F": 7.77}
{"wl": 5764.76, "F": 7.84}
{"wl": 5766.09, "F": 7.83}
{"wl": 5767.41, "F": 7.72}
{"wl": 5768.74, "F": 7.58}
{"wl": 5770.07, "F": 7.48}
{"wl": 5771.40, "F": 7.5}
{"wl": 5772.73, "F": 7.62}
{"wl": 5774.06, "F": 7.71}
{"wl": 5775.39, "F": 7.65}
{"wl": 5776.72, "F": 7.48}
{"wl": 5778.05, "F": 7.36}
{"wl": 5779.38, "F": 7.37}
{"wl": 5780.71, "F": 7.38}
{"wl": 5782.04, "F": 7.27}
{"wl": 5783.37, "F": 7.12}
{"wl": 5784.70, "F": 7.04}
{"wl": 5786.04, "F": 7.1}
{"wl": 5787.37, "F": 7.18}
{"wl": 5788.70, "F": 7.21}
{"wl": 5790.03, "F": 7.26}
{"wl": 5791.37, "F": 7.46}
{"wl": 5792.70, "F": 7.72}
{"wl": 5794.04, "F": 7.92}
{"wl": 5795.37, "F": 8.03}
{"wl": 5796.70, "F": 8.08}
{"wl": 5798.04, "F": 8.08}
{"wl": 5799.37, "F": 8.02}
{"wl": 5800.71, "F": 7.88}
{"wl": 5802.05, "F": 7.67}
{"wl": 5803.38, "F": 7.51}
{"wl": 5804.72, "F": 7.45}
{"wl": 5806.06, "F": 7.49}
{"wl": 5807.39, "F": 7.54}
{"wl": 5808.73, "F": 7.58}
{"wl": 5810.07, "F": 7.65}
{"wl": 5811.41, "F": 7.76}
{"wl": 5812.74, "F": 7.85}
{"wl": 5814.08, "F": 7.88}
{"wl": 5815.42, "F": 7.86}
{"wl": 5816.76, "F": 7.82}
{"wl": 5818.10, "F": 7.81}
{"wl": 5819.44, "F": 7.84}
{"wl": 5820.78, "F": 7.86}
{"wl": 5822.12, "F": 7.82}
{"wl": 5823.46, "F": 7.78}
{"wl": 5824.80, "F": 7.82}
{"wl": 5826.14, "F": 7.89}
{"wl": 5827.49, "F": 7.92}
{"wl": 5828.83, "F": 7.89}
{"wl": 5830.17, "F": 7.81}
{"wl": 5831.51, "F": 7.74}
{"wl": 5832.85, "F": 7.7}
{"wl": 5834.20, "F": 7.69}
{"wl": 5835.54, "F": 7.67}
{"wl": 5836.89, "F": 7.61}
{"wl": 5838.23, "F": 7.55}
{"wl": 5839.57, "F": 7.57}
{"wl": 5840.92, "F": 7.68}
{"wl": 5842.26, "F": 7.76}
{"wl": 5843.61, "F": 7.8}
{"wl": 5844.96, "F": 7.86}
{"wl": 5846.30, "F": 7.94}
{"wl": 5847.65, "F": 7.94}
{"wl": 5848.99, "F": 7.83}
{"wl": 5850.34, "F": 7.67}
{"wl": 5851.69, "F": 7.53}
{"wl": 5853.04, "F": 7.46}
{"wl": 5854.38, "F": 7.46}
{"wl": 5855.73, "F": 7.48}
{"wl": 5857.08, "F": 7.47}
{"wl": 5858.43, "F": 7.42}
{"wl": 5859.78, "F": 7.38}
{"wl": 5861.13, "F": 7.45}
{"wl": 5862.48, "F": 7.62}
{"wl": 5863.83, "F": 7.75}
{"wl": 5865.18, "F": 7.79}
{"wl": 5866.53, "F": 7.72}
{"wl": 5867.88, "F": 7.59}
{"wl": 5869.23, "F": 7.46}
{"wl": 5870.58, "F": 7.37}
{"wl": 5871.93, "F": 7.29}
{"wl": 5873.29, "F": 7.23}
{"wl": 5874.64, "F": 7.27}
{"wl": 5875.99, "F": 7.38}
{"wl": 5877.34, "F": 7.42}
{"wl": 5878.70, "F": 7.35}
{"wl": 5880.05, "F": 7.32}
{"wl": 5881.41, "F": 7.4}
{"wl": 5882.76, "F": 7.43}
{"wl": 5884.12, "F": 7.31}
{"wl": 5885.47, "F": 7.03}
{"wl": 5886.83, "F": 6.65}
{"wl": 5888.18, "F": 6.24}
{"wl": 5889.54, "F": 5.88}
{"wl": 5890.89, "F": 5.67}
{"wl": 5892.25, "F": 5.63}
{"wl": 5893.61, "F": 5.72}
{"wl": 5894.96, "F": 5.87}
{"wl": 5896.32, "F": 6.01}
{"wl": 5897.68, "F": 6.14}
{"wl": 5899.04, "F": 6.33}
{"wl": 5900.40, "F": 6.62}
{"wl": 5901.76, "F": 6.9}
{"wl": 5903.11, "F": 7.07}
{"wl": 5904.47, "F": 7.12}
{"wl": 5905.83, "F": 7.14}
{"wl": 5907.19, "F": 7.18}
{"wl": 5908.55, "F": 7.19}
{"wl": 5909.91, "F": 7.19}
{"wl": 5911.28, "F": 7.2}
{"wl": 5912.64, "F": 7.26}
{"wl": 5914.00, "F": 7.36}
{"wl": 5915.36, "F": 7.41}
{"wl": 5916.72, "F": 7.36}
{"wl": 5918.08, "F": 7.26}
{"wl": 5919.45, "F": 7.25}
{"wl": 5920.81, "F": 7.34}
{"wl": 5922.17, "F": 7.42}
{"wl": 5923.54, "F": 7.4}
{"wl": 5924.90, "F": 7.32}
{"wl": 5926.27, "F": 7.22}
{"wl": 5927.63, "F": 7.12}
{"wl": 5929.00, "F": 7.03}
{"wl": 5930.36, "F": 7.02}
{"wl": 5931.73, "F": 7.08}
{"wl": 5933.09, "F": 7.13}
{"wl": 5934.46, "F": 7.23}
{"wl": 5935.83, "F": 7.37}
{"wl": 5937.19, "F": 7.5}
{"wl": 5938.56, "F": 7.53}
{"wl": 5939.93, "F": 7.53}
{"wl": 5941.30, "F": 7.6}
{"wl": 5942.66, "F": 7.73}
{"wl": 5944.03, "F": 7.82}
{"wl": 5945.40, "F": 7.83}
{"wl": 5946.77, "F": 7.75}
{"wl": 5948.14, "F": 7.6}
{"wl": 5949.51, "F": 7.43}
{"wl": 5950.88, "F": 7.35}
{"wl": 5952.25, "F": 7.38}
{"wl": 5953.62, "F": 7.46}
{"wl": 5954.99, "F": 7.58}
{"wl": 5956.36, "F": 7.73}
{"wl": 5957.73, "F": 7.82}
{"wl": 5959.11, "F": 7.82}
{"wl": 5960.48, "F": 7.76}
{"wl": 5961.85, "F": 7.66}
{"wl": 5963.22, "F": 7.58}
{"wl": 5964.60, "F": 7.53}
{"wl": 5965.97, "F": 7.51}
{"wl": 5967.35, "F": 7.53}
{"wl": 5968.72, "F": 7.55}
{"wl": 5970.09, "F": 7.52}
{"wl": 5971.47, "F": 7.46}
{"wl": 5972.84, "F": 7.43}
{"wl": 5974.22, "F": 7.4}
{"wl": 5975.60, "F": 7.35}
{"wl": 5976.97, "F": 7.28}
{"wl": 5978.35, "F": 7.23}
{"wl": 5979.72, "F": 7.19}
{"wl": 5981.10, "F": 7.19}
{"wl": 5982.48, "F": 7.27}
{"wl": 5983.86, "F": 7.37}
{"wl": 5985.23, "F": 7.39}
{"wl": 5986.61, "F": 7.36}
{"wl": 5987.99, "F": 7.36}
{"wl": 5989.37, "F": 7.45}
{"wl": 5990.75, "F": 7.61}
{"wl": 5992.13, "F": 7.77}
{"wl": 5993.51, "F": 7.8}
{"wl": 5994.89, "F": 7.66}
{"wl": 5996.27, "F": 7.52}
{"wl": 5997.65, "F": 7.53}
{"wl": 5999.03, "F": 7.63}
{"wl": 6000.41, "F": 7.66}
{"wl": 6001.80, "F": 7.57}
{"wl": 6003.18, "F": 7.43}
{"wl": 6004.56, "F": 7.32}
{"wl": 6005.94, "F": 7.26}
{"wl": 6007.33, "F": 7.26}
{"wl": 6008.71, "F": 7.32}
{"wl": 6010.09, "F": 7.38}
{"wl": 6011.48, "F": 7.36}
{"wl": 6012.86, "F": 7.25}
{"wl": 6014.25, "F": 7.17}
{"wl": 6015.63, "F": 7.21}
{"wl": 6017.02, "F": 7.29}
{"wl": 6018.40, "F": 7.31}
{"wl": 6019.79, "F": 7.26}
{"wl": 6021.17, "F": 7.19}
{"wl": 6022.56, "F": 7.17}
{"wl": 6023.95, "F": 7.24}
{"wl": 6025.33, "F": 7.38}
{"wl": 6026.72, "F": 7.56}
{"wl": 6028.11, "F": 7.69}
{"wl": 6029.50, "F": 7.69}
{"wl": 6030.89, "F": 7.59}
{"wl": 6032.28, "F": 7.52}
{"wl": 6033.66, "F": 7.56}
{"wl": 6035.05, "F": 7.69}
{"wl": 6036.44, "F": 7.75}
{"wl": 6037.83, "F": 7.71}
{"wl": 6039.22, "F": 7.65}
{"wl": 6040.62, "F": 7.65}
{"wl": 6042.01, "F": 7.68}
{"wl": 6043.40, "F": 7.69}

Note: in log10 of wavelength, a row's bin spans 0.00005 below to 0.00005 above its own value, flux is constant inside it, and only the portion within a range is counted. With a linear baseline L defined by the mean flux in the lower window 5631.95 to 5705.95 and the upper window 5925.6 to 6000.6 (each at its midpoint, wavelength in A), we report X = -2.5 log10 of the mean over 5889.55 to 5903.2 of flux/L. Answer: 0.204 mag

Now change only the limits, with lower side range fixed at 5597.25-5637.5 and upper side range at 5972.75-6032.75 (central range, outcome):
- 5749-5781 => -0.06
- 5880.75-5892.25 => 0.11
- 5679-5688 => 0.02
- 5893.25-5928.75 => 0.05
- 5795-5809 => -0.07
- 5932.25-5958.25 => -0.03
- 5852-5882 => -0.02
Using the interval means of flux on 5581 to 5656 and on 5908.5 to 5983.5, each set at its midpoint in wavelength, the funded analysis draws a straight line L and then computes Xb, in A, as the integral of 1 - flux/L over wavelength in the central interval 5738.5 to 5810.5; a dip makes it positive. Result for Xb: -3.8 A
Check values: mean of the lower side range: 7.12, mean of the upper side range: 7.42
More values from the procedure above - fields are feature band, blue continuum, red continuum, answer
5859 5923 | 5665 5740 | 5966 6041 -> 3.4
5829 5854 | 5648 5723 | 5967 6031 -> -1.3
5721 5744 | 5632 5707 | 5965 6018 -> -1.7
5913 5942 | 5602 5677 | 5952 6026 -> 0.3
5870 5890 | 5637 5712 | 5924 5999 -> 0.7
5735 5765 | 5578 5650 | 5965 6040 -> -2.2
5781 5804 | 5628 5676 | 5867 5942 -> -1.5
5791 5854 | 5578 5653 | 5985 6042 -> -3.9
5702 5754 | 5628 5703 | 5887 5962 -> -3.6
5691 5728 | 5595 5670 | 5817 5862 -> -1.2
